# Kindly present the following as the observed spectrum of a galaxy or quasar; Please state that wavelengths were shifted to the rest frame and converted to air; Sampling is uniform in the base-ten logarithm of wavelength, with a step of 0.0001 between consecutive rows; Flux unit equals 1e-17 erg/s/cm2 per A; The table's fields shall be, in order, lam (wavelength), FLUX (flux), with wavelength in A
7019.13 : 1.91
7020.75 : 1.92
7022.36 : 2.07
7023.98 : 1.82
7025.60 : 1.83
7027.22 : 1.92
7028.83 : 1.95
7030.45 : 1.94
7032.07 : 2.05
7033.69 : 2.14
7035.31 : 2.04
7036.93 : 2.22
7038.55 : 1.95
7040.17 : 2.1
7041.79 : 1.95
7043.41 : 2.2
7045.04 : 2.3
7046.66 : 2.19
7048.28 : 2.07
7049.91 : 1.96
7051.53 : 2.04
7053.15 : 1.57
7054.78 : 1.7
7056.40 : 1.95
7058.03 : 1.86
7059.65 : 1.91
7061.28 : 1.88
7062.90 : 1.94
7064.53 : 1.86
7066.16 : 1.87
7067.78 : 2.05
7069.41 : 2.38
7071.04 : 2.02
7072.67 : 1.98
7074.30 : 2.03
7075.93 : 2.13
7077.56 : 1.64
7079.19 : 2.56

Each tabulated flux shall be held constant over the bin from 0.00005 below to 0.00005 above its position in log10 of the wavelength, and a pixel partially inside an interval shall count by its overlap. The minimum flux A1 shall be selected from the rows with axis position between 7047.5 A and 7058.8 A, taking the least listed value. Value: 1.57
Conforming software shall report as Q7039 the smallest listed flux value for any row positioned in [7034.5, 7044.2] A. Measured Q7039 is 1.95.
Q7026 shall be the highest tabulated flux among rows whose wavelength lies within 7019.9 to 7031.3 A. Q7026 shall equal 2.07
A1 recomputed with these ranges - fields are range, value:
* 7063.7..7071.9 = 1.86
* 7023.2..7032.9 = 1.82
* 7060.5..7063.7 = 1.88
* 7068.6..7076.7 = 1.98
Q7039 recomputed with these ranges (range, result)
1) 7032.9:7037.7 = 2.04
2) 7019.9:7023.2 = 1.92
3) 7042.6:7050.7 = 1.96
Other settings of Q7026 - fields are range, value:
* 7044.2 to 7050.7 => 2.3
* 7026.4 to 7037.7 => 2.22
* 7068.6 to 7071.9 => 2.38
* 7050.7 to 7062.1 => 2.04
